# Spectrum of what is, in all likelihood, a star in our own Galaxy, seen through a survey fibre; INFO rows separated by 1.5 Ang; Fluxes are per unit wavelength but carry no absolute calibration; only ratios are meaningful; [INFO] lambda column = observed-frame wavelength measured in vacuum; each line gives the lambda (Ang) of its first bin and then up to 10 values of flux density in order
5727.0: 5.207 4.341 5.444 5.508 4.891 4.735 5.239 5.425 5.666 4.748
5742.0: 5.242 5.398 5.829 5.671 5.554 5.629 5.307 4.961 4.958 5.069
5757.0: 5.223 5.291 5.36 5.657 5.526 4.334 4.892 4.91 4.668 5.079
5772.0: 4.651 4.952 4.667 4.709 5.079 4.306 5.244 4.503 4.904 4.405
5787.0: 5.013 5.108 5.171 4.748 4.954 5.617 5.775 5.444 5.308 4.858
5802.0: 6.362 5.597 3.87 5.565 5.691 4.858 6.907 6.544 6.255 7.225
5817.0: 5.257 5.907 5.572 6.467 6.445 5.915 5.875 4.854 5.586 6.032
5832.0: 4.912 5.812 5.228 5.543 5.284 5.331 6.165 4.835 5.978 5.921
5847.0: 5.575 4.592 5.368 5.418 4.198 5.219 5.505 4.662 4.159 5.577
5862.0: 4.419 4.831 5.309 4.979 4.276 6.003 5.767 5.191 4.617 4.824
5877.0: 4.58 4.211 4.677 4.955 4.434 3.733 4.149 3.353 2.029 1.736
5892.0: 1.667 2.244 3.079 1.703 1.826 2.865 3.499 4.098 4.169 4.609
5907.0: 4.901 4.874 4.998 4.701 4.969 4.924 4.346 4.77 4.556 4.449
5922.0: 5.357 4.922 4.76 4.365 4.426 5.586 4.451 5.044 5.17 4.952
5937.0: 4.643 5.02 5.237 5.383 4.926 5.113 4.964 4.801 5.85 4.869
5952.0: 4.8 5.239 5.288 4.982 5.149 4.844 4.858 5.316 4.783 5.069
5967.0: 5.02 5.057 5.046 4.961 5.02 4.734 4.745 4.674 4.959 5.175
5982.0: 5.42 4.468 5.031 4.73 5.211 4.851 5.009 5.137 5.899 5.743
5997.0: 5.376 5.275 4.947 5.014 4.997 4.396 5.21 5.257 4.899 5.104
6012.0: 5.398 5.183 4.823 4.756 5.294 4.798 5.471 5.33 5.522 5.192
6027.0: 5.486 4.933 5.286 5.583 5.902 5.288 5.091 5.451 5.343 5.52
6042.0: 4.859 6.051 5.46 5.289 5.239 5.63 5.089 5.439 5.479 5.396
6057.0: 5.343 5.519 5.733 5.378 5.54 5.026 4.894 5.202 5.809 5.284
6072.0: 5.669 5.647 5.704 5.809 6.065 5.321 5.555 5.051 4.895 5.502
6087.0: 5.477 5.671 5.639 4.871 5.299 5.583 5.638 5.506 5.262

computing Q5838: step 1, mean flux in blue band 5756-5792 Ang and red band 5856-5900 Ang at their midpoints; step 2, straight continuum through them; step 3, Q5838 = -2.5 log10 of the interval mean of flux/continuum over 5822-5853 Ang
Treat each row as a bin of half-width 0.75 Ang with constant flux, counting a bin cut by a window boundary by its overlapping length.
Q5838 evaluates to -0.248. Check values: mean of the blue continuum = 4.94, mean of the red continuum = 4.03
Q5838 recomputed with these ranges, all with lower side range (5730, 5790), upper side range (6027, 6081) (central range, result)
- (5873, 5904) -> 0.45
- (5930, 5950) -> 0.05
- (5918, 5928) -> 0.12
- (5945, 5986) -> 0.07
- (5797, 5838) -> -0.11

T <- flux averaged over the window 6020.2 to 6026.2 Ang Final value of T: 5.38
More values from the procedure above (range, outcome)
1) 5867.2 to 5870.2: 5.12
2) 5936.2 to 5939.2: 4.83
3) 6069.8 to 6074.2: 5.53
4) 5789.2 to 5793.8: 4.97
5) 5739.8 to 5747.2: 5.38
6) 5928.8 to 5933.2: 5.02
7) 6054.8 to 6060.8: 5.5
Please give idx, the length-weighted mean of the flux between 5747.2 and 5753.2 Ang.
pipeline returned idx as 5.37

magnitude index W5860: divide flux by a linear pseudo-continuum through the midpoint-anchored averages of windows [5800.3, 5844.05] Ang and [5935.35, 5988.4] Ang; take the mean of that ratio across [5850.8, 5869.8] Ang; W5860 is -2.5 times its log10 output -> 0.12 mag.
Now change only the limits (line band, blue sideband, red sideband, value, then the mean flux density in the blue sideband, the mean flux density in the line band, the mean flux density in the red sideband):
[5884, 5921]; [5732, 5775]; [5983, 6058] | 0.375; 5.17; 3.68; 5.23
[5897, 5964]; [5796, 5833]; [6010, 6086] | 0.171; 5.72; 4.74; 5.37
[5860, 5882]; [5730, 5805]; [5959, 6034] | 0.039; 5.14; 4.94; 5.11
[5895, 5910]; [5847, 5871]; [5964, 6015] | 0.345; 5.01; 3.66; 5.05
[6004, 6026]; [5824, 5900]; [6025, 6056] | 0.033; 4.61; 5.12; 5.38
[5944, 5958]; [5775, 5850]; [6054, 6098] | 0.071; 5.44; 5.1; 5.45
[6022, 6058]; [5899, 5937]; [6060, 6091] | -0.022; 4.64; 5.38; 5.46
